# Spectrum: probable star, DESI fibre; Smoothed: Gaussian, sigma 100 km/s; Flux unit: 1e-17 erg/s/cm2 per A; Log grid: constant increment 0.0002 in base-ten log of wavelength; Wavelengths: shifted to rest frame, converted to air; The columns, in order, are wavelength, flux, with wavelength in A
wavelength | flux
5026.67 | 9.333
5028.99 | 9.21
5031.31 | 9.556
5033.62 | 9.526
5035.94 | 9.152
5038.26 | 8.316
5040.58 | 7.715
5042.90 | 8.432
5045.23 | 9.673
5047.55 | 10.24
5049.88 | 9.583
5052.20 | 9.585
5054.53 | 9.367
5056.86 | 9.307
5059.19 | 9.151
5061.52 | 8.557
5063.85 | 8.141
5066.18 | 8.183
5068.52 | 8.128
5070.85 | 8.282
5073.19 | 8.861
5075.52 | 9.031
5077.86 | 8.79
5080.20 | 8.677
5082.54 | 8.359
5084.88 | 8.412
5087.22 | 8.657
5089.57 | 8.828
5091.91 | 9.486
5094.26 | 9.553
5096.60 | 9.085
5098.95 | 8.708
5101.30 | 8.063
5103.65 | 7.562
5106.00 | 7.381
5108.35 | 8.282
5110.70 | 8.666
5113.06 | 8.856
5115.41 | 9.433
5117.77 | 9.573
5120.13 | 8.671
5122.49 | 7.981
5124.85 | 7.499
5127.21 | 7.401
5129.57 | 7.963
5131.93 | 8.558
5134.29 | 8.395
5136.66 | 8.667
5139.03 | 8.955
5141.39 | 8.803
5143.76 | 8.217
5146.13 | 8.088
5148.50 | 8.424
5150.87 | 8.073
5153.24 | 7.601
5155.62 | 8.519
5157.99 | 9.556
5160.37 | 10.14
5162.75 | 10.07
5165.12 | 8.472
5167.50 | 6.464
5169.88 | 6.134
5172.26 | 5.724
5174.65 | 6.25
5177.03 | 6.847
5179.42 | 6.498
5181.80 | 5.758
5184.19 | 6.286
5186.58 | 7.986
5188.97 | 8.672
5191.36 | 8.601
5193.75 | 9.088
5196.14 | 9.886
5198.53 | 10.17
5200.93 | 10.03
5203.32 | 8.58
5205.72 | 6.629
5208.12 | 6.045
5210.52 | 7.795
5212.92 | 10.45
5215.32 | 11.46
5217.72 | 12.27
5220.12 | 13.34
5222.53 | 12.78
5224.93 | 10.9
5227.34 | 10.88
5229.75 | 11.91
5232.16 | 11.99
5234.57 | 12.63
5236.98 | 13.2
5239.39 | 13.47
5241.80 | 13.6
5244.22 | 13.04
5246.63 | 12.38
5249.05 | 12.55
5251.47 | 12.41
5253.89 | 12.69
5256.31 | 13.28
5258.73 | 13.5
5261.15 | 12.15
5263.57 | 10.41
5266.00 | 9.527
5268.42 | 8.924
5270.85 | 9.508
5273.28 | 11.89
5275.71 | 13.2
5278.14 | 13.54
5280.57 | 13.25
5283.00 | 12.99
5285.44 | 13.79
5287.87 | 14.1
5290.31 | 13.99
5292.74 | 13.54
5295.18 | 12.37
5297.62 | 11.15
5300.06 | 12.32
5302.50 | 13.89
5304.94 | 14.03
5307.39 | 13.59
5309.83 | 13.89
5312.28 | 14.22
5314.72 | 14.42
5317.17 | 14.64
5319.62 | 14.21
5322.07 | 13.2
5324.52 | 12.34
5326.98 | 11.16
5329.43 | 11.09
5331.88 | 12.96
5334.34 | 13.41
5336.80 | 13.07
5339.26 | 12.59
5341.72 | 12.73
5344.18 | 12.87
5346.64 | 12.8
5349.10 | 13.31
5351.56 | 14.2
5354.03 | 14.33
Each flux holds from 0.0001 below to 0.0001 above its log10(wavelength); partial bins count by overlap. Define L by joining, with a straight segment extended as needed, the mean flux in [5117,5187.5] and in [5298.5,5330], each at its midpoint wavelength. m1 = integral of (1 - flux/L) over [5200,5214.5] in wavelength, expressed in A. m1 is 2.1 A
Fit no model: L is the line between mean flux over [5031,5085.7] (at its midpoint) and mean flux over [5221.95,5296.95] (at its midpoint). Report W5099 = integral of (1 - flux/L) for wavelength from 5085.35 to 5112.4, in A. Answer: 2.82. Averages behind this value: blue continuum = 8.87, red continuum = 12.4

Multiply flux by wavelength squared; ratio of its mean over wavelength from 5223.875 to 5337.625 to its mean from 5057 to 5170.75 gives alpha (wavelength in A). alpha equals 1.59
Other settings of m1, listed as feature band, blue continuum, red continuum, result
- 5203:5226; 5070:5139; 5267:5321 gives 2.3 A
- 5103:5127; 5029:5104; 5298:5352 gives 3.2 A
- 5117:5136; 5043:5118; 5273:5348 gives 2.8 A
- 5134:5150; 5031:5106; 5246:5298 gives 2.5 A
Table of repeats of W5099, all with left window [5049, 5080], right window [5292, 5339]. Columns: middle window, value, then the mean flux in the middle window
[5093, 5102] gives 0.47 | 8.9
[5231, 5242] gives -1.08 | 12.9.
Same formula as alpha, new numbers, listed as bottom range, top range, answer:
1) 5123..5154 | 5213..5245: 1.56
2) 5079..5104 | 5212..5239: 1.46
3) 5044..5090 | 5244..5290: 1.49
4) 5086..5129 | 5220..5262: 1.55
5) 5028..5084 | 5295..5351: 1.63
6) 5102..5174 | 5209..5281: 1.51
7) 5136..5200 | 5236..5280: 1.56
